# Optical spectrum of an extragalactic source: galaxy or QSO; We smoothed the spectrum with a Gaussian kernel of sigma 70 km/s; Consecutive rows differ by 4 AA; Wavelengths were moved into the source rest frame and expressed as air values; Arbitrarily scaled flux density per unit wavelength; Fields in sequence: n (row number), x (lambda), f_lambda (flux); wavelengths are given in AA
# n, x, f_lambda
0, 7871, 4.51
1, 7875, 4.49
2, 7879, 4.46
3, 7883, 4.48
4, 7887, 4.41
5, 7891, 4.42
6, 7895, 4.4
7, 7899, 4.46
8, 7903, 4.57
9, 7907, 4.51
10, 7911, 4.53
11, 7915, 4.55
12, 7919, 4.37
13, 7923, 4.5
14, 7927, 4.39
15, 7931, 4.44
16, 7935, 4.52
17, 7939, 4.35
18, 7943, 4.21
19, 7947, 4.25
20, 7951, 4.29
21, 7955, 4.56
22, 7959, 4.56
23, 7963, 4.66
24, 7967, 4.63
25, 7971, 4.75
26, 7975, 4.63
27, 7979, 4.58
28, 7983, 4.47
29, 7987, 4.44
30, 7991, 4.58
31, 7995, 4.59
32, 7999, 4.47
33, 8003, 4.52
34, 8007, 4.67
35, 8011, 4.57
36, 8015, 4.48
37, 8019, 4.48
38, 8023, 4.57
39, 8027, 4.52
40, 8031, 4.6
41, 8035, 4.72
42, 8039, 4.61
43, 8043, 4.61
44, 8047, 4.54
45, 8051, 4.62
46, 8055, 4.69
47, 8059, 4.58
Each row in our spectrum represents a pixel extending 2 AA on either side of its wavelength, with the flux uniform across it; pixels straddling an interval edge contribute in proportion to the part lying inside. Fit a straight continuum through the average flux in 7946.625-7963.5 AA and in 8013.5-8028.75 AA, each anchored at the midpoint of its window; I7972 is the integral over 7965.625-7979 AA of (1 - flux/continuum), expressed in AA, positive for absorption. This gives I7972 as -0.5 AA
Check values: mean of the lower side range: 4.47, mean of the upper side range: 4.51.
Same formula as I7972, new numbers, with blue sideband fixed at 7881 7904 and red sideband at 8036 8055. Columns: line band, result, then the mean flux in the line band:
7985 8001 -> 0.1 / 4.52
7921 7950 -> 0.8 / 4.38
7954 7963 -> -0.1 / 4.58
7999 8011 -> 0.0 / 4.57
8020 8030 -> 0.1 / 4.54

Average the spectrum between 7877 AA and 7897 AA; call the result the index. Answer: 4.43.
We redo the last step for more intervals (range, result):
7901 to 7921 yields 4.51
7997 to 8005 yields 4.49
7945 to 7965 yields 4.46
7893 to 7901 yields 4.43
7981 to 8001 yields 4.51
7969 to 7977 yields 4.69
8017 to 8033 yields 4.54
